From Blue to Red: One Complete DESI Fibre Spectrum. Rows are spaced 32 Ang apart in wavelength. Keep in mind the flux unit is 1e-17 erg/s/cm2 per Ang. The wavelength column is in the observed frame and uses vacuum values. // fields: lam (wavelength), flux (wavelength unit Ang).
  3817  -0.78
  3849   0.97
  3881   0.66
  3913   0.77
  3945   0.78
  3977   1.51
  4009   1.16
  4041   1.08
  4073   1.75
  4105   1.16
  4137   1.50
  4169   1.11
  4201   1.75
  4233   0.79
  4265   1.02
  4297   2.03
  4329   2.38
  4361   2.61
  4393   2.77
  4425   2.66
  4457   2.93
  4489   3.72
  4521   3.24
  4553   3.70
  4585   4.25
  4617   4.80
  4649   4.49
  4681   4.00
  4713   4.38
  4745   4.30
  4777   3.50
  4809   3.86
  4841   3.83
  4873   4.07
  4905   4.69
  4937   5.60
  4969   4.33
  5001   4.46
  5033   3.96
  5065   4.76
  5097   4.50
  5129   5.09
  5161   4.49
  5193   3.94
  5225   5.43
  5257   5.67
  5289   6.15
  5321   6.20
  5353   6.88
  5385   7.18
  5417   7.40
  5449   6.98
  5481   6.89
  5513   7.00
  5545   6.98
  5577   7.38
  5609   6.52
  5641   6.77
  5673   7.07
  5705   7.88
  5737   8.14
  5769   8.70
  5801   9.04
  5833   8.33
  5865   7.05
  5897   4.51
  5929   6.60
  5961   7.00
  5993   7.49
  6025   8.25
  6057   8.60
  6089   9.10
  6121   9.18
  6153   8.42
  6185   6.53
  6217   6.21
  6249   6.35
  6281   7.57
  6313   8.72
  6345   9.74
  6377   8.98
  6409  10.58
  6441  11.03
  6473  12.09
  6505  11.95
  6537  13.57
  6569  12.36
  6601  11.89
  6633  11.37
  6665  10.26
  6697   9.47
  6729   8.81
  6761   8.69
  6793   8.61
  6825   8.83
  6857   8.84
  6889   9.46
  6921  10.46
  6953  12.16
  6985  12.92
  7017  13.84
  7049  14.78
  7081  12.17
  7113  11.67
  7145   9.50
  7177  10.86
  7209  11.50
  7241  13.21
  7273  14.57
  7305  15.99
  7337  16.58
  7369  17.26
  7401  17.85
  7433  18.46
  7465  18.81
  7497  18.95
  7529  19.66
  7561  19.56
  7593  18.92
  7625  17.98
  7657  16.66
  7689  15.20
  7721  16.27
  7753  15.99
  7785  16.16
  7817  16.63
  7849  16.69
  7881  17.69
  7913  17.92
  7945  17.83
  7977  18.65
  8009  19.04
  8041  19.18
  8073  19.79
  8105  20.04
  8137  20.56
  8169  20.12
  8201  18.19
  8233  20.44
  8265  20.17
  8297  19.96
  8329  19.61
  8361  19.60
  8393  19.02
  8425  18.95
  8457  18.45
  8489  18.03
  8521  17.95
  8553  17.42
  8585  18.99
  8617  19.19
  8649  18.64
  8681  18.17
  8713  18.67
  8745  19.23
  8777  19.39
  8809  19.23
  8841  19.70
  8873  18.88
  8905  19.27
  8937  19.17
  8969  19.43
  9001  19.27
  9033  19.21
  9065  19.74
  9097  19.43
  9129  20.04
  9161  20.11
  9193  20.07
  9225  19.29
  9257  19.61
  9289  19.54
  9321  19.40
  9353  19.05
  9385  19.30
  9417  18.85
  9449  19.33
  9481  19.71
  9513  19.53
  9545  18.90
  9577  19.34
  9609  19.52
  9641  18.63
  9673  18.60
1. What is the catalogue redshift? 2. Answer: 0.00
